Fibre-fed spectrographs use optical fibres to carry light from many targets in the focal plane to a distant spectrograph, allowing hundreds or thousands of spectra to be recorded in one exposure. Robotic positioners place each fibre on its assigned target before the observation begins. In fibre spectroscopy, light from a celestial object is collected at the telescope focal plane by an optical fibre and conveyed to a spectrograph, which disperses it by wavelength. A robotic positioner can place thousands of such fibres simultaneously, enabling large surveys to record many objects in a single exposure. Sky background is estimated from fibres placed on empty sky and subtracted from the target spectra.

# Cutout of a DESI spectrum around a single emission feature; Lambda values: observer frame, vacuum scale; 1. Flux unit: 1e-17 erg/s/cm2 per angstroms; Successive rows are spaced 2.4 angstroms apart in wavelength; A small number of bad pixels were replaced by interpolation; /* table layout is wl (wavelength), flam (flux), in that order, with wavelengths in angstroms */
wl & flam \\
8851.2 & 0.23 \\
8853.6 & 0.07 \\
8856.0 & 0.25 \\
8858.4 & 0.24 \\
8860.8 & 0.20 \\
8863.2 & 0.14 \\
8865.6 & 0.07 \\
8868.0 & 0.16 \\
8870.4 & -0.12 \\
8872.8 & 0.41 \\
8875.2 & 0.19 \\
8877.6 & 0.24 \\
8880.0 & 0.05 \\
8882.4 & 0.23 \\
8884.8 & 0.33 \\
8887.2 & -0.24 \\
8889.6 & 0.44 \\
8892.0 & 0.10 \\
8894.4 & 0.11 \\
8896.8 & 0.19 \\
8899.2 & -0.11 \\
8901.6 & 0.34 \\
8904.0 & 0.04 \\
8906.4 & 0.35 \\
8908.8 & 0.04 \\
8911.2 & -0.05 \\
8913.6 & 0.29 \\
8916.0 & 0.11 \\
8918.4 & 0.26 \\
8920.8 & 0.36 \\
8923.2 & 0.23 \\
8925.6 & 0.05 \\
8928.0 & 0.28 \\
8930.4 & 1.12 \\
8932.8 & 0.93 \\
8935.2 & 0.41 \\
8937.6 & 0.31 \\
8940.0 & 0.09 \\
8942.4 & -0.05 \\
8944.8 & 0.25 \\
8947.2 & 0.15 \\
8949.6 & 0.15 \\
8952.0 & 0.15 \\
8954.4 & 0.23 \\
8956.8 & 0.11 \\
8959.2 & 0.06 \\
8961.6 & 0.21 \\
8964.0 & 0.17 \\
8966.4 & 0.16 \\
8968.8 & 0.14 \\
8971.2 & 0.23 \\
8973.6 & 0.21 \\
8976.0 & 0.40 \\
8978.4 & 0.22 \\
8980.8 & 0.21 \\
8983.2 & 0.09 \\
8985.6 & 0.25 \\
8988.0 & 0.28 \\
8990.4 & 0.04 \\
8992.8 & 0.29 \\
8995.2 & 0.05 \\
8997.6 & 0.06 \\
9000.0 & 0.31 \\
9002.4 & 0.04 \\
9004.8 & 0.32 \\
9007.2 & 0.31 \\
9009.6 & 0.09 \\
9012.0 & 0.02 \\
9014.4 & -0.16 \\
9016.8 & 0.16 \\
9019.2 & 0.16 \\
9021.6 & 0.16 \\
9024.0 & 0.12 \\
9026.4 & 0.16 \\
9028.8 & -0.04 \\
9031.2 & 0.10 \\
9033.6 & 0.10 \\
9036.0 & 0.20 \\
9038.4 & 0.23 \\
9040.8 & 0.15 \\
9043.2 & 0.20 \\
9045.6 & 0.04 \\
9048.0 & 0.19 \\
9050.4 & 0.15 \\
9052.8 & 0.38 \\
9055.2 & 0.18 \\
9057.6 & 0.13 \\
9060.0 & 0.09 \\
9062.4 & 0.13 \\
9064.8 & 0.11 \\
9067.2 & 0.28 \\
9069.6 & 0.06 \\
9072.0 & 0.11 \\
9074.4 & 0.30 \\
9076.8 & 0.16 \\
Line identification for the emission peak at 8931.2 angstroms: H-beta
